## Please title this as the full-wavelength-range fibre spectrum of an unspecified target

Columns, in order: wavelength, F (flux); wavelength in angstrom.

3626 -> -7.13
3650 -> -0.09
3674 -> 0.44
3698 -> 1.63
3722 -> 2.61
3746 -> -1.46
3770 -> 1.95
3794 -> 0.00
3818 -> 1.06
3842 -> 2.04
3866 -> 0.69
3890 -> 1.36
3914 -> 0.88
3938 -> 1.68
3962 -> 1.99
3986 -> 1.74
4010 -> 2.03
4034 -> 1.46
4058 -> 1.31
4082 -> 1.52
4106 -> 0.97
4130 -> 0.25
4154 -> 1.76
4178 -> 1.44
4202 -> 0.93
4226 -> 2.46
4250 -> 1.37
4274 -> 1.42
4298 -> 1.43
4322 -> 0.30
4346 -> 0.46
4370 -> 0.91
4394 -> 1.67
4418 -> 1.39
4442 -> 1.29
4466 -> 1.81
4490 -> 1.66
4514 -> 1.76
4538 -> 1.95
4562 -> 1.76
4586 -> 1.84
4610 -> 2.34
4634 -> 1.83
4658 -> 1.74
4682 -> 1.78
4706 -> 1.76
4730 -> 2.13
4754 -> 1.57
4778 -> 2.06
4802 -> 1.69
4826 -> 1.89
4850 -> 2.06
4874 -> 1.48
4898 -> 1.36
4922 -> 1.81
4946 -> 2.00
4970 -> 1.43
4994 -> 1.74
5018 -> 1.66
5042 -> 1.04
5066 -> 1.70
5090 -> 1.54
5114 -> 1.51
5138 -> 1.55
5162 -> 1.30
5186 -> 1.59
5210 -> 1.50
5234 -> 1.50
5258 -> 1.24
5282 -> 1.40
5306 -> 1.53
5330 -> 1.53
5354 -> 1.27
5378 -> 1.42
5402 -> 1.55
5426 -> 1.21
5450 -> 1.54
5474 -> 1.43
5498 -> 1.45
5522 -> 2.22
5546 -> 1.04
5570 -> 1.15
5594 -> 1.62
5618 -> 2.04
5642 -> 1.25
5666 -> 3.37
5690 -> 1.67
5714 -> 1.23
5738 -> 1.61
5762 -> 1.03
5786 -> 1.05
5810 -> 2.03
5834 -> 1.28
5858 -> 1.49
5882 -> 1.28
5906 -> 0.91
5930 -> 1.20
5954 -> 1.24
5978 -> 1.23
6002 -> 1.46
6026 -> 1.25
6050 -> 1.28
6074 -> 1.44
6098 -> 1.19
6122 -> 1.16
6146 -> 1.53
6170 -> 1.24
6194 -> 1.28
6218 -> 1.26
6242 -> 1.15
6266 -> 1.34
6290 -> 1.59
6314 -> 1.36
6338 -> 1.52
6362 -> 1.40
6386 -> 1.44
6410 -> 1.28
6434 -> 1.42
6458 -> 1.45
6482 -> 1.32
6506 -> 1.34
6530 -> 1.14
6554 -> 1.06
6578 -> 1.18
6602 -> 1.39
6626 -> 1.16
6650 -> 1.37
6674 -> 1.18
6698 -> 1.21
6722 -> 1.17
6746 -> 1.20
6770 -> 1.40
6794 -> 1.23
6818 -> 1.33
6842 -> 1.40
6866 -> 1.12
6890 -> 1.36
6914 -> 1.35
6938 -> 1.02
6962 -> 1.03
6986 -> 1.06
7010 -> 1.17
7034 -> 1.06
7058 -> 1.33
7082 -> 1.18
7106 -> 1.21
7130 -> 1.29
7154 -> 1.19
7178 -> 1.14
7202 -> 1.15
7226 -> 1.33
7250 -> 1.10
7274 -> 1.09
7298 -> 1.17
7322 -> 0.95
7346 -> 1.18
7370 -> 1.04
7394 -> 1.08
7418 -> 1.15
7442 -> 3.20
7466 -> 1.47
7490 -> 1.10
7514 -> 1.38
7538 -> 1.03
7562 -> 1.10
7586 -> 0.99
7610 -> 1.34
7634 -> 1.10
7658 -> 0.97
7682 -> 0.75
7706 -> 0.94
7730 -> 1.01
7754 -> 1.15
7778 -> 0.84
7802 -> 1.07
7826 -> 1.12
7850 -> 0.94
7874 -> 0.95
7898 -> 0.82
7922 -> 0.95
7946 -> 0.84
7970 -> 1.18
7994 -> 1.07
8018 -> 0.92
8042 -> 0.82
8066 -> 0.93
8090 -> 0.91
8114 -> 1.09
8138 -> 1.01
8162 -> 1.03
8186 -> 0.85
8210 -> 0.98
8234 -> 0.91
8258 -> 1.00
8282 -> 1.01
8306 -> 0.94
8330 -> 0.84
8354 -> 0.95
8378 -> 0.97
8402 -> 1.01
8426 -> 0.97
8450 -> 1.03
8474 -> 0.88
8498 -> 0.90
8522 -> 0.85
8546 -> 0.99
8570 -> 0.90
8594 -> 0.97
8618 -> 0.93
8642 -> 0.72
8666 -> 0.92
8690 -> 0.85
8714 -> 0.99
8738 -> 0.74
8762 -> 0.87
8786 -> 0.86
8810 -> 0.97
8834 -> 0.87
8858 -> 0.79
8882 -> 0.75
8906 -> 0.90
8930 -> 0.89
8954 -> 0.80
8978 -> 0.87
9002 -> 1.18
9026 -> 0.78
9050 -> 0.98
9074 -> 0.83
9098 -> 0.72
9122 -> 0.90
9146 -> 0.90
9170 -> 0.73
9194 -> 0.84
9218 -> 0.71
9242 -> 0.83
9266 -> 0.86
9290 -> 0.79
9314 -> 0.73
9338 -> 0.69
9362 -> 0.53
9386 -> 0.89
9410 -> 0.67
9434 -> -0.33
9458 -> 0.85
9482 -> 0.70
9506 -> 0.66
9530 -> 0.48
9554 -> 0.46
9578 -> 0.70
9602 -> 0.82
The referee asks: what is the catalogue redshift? 0.133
